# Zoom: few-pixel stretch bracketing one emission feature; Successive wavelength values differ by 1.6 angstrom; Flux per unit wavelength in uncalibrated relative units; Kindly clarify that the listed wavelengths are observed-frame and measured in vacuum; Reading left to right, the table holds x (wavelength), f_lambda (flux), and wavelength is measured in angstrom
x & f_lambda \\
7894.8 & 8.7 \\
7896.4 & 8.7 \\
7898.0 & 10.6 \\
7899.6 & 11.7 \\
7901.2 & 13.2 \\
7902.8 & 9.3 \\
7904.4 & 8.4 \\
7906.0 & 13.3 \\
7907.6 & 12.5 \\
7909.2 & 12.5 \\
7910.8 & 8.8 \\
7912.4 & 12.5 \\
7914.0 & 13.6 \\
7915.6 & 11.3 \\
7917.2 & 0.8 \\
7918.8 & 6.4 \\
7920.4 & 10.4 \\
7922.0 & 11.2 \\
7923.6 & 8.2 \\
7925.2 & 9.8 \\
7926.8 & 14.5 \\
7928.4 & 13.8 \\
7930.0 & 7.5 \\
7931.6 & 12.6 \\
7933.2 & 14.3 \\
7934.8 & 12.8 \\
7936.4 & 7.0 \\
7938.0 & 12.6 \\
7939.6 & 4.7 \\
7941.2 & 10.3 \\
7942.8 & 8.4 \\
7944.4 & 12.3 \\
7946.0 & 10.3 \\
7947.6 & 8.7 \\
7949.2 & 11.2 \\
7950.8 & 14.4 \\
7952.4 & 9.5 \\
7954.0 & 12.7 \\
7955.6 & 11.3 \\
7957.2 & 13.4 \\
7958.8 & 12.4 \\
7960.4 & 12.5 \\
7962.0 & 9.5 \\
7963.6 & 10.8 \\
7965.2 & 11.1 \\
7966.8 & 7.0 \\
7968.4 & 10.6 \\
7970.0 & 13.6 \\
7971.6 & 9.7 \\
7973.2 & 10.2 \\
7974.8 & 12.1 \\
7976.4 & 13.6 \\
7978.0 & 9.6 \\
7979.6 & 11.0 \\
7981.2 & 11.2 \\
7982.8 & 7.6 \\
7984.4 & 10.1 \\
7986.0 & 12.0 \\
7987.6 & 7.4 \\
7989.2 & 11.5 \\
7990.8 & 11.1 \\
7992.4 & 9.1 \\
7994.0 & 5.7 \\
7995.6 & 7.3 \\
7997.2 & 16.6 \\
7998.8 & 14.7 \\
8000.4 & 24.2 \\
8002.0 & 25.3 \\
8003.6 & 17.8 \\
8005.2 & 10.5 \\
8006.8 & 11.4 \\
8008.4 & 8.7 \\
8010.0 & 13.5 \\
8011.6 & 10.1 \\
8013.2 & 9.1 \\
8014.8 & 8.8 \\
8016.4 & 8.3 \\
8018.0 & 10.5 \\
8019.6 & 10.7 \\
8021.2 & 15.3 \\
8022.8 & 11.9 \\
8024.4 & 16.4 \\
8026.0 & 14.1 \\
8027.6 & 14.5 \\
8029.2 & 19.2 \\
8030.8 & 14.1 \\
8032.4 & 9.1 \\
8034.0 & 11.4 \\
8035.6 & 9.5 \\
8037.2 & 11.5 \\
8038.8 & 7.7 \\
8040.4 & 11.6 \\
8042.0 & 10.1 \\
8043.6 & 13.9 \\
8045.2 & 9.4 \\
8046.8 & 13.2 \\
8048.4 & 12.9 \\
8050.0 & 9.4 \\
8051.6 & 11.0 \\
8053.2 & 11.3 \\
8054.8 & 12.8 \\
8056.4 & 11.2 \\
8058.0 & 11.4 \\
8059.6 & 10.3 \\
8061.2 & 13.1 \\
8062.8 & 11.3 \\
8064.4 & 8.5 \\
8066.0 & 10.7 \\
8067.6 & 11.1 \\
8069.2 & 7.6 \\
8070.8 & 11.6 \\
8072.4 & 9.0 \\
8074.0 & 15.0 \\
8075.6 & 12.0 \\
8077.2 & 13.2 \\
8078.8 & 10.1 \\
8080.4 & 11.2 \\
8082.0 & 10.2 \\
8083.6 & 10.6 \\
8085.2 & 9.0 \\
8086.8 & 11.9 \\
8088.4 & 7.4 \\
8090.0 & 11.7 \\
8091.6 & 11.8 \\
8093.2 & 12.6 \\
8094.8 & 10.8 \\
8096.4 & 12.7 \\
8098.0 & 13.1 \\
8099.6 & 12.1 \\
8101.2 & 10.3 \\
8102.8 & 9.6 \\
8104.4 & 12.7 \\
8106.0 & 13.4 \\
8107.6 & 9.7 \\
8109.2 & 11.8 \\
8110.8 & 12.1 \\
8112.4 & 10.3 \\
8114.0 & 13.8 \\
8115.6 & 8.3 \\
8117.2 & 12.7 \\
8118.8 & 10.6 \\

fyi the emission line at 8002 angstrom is H-alpha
